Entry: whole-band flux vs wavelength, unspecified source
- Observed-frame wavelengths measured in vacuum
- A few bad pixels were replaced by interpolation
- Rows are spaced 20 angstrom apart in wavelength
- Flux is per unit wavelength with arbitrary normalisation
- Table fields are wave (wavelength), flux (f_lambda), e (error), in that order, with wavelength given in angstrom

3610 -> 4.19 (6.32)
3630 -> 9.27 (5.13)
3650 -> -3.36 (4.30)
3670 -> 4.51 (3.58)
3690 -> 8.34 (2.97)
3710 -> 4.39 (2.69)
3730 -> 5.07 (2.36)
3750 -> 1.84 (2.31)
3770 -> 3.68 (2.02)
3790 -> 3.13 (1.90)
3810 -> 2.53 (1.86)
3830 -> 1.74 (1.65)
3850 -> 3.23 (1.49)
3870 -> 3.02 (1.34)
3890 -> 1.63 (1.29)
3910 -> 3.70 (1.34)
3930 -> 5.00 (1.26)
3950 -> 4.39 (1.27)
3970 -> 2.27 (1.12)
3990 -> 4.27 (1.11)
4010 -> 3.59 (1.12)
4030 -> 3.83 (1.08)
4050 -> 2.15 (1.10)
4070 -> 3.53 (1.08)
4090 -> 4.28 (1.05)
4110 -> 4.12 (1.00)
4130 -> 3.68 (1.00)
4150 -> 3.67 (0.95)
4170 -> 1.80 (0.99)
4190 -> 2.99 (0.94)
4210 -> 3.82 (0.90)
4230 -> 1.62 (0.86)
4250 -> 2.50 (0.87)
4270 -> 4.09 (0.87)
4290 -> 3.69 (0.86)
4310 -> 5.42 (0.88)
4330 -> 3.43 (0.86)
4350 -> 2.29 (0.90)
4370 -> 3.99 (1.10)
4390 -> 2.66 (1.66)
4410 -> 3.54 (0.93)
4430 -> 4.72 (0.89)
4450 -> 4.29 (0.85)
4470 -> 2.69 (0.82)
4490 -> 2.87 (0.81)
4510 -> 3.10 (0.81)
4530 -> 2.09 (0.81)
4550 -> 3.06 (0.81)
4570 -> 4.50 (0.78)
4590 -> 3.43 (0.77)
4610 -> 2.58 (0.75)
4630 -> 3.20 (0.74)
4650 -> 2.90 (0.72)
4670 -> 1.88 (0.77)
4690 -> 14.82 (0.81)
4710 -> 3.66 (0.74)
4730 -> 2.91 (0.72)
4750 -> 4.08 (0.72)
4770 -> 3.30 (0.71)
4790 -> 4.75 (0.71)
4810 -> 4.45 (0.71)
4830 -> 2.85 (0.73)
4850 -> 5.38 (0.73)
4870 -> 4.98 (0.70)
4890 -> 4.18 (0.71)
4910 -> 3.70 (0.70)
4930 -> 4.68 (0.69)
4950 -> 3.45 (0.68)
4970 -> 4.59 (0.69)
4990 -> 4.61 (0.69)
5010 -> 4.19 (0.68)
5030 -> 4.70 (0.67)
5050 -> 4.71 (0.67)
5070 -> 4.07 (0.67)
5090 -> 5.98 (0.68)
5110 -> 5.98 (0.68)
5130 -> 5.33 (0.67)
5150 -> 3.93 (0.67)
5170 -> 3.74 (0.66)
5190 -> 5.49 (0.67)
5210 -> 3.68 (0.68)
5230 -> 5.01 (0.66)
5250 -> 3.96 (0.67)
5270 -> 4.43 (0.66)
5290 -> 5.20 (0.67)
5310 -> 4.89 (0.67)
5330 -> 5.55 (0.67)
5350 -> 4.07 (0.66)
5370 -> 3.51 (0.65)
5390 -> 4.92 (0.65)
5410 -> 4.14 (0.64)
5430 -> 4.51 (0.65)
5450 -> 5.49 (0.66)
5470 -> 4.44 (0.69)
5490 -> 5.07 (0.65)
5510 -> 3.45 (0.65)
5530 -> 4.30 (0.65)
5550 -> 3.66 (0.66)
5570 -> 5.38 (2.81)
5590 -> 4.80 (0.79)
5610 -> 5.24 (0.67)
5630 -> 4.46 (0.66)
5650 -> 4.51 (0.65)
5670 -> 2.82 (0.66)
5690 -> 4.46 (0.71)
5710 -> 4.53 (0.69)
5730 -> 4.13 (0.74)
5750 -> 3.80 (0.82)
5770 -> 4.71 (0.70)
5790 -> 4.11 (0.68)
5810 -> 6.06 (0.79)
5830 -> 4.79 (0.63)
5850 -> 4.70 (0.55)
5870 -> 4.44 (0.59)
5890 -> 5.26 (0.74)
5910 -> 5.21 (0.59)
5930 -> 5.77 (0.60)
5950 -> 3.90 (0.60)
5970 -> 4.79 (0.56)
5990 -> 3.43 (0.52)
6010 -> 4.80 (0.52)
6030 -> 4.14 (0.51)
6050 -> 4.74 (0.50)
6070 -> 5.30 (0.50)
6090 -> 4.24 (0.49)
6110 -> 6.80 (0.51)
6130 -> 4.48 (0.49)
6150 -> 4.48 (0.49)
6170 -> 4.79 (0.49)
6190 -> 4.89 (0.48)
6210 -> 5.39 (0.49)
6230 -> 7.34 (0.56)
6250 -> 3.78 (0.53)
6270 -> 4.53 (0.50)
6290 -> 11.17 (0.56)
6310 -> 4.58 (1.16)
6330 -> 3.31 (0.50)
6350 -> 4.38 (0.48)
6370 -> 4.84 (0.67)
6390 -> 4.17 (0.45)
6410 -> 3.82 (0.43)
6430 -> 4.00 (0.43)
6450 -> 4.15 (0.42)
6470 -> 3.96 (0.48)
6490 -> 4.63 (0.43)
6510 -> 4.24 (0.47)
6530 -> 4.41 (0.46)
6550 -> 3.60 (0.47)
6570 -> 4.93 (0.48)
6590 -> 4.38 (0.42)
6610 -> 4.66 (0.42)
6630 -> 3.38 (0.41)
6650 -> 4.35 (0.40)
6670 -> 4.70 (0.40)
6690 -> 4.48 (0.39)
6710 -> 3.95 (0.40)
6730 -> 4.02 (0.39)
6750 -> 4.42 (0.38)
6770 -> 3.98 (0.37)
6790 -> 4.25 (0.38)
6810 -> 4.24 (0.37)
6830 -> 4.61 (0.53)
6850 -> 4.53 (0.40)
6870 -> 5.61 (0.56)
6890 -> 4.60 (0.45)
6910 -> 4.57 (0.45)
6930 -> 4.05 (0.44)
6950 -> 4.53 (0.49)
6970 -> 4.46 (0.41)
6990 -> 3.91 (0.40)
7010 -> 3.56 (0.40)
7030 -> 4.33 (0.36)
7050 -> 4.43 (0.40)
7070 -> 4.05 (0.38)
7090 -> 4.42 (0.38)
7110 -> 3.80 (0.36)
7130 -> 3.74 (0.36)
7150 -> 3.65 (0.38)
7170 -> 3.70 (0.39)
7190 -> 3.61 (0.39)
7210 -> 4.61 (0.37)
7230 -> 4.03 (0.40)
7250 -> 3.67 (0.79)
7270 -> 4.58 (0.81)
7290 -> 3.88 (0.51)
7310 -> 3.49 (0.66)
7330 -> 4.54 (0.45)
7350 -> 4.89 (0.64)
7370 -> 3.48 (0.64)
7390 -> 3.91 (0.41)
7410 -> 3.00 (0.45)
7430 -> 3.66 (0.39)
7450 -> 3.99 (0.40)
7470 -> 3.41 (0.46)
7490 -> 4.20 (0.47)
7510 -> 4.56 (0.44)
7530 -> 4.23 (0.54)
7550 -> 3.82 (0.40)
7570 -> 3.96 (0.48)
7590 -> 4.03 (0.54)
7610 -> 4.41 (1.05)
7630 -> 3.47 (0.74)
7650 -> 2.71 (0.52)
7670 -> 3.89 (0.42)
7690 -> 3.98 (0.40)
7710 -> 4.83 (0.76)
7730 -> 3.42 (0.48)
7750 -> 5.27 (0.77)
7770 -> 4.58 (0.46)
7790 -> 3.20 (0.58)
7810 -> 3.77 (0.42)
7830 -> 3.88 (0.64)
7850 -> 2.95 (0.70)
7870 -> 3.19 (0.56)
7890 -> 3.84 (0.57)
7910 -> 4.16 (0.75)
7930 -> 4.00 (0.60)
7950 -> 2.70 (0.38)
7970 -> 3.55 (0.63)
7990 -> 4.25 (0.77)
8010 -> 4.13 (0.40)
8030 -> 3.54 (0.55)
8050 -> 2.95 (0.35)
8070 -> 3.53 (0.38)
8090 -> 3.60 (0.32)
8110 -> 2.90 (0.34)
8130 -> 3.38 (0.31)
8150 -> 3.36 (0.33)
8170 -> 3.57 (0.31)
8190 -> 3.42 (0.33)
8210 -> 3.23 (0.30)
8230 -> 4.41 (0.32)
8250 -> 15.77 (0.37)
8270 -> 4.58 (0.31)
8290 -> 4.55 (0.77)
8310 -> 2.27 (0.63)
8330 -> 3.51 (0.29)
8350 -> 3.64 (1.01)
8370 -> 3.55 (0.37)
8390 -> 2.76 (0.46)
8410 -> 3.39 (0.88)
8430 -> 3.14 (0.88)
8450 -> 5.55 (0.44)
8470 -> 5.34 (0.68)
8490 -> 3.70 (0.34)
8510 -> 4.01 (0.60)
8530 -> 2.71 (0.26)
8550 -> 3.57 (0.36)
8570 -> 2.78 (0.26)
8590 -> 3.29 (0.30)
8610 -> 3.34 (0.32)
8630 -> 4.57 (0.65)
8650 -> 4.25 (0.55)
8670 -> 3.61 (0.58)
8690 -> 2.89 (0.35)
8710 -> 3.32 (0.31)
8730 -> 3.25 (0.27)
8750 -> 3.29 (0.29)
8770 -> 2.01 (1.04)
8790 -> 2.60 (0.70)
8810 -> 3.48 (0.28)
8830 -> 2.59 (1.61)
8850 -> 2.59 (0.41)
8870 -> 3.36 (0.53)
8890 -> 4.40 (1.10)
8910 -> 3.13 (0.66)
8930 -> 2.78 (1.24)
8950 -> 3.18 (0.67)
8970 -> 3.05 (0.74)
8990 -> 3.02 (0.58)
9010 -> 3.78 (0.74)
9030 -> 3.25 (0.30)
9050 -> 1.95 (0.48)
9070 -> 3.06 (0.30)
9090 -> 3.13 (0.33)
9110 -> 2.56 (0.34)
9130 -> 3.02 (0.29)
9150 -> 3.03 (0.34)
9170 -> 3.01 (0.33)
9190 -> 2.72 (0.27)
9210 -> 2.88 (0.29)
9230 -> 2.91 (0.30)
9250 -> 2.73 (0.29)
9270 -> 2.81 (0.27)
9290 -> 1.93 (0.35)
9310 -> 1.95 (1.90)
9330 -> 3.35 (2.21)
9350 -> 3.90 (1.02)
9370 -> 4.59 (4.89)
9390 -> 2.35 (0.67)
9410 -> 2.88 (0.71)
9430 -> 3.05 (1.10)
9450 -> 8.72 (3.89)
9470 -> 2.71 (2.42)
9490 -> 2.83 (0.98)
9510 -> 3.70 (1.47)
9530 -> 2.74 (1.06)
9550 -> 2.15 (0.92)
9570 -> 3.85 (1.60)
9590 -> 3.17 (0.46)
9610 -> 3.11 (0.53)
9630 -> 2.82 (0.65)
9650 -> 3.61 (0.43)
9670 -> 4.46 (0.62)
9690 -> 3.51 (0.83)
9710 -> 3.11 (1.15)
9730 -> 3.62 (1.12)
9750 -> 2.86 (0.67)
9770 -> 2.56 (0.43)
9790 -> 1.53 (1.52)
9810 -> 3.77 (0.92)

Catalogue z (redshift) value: 0.26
